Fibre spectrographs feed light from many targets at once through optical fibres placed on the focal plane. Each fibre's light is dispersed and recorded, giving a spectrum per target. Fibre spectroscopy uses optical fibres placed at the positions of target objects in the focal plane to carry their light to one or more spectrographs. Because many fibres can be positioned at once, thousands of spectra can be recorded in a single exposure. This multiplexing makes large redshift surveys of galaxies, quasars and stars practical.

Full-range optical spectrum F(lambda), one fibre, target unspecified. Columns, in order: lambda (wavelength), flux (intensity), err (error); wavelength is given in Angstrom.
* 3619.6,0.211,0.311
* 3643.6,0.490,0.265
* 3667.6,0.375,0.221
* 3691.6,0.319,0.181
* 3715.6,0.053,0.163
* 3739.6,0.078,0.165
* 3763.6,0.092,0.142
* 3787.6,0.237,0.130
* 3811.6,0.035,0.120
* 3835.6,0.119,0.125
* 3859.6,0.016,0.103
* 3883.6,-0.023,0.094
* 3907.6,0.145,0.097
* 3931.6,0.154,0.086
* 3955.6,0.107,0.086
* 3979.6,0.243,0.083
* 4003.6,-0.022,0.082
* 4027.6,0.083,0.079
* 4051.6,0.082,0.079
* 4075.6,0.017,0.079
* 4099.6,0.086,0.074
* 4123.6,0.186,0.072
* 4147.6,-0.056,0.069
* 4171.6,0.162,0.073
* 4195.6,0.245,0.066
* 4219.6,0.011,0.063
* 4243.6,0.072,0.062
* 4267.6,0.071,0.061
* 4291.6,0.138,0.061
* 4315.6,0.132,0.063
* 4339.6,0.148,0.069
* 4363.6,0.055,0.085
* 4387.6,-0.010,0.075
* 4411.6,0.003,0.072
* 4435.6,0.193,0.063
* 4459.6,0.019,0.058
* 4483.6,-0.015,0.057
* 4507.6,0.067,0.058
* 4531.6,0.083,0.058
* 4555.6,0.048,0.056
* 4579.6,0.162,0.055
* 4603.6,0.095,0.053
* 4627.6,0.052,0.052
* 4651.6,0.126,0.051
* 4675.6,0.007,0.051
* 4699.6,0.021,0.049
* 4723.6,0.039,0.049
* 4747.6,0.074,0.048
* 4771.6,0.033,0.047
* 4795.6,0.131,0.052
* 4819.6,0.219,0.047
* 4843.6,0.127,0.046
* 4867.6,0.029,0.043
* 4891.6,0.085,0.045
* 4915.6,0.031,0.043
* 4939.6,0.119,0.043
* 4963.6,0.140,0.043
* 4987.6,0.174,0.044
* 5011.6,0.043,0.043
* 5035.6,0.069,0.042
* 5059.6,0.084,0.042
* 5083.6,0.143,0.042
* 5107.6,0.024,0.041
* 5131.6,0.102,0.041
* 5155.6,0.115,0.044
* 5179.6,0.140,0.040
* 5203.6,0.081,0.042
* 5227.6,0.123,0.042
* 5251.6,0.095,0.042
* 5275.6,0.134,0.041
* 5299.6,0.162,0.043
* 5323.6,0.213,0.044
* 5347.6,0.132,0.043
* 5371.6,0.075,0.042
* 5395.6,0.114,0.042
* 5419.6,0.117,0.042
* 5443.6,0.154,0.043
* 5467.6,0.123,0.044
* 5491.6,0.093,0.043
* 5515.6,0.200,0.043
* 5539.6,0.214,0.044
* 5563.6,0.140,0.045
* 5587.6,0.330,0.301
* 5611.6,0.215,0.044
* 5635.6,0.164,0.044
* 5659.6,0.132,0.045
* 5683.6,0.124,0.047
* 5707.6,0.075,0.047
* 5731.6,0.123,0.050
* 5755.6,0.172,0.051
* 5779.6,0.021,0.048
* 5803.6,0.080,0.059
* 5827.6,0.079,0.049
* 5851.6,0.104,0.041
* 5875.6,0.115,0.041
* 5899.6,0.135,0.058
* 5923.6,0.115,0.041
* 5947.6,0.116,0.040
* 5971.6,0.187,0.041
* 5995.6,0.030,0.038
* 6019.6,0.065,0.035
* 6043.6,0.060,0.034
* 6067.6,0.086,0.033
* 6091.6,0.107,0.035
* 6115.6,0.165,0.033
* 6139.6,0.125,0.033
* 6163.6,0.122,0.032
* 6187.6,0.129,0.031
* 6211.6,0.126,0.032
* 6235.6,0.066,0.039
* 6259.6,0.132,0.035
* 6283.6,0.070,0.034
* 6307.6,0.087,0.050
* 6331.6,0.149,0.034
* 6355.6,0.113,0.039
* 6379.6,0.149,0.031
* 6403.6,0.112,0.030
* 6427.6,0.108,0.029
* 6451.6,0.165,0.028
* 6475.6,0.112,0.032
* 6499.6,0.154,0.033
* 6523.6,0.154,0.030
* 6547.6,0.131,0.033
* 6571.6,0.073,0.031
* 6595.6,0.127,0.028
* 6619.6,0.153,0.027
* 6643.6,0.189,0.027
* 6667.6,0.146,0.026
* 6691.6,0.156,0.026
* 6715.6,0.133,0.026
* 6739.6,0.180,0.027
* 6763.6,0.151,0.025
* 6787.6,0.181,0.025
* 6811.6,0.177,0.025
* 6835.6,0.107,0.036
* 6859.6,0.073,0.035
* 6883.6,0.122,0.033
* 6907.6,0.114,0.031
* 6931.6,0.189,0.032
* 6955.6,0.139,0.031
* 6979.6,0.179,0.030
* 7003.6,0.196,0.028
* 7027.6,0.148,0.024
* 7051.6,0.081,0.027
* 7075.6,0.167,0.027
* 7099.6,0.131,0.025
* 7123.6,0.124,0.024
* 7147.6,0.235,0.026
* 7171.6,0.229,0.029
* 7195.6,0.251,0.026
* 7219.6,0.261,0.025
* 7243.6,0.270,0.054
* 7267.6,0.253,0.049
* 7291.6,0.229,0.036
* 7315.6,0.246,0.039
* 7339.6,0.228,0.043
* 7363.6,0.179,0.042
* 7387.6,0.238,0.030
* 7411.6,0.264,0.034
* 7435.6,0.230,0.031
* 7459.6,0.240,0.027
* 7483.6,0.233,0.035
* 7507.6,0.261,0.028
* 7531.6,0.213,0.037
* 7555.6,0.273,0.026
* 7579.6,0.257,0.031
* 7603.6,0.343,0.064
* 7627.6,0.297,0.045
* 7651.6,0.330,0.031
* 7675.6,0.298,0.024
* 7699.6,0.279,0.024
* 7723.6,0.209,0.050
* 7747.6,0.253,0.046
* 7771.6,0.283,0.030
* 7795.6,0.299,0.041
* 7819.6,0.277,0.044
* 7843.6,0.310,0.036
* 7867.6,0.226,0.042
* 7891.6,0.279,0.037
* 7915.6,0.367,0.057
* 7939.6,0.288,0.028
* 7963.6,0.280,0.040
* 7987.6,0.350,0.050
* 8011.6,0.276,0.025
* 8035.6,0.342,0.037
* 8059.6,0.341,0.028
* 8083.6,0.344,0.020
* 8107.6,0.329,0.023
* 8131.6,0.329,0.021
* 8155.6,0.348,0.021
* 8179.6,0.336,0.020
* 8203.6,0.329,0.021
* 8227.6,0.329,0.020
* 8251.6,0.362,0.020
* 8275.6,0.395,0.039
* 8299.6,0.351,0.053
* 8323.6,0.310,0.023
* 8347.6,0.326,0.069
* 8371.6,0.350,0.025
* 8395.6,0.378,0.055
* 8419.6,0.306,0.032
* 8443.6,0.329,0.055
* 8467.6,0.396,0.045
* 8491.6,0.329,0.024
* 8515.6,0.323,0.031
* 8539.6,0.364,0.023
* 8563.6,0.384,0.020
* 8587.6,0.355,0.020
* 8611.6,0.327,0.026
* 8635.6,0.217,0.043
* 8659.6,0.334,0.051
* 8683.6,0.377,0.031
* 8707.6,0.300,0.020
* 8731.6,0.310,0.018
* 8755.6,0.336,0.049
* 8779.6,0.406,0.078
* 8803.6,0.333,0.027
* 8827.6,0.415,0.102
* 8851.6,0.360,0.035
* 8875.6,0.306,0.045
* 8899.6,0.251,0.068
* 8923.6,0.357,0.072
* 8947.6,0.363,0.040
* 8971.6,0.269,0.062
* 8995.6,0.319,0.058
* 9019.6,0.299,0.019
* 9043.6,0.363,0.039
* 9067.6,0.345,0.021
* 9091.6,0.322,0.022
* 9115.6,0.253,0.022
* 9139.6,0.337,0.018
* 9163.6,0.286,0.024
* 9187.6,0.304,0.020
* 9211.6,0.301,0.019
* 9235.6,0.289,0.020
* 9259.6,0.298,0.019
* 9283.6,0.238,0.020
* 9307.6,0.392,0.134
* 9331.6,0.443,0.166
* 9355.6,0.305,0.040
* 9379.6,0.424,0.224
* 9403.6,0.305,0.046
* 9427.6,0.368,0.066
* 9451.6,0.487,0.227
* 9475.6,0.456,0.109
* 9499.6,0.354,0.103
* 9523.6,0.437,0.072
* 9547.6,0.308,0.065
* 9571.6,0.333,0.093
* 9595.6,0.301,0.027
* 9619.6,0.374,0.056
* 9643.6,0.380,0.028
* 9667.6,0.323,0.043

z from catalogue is 0.79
